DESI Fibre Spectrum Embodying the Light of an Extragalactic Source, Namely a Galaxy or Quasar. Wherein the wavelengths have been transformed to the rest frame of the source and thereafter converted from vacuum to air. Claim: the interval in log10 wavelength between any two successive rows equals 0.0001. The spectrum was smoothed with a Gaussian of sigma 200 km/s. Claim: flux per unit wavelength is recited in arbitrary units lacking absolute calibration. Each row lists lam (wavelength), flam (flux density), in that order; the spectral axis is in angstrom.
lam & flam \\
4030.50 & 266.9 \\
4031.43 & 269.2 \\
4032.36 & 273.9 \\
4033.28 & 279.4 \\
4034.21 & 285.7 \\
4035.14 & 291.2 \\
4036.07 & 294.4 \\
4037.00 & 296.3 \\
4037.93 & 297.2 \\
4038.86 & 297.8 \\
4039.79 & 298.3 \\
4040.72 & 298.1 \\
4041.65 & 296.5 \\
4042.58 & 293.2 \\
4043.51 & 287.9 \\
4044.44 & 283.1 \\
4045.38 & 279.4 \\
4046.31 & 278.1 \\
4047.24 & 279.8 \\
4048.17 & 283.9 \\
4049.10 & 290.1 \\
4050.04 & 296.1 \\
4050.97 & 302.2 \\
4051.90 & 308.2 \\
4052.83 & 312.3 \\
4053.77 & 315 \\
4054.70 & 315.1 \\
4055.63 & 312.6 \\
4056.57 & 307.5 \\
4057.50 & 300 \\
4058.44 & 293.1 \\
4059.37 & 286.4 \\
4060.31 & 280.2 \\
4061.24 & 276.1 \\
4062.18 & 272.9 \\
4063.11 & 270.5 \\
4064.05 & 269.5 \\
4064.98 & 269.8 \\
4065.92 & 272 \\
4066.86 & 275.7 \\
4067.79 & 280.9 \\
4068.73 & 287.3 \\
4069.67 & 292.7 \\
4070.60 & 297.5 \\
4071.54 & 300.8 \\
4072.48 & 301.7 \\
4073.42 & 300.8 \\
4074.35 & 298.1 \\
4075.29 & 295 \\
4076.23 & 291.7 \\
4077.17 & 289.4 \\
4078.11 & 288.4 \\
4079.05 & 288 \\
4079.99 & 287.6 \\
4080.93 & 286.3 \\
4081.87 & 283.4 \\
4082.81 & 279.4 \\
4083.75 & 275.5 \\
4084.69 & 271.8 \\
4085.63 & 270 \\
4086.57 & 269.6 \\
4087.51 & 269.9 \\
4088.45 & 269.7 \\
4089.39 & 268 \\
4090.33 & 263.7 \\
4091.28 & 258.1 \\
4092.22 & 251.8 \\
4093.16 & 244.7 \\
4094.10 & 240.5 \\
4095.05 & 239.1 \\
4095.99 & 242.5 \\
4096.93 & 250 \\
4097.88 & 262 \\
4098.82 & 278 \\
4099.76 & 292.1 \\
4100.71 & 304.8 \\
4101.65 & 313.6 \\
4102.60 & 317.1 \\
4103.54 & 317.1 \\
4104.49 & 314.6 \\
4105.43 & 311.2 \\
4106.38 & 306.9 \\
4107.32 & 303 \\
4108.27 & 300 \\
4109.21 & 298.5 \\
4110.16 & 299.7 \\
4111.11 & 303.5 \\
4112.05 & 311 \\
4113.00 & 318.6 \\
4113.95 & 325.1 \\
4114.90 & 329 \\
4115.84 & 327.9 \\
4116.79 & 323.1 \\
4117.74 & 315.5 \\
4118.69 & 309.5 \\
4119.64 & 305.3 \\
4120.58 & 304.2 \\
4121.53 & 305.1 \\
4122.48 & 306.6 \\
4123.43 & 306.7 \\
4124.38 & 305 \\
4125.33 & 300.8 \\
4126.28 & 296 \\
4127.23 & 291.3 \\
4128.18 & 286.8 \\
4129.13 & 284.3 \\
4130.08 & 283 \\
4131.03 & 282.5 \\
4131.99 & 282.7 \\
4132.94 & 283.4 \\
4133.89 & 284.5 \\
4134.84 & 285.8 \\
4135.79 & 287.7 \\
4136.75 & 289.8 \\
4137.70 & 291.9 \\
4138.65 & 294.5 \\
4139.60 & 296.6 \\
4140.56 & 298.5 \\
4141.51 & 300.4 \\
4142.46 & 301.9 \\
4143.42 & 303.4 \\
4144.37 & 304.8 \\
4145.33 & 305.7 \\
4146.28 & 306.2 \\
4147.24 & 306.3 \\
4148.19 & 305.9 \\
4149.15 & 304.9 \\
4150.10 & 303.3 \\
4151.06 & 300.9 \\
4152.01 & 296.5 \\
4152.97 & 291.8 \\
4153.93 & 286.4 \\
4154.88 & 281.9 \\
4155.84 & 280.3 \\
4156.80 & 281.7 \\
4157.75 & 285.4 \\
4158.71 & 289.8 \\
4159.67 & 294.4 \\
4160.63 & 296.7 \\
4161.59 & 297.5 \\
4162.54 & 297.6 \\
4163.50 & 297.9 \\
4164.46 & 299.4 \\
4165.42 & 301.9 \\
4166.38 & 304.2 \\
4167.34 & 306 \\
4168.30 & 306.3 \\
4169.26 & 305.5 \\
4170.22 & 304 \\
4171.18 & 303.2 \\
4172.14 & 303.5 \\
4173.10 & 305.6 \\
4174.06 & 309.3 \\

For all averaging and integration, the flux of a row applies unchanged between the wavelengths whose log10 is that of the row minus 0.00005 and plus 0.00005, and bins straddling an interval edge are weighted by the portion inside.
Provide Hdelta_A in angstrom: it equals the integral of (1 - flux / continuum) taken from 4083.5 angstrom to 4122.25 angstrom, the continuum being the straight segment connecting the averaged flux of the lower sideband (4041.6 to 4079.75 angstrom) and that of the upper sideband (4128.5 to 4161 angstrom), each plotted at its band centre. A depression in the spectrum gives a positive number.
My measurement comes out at 0.3 angstrom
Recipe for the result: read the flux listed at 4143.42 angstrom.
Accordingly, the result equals 303.4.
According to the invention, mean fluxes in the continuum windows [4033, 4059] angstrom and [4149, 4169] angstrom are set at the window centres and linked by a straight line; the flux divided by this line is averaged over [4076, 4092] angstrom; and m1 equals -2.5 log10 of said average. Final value 0.07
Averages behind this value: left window 296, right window 295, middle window 276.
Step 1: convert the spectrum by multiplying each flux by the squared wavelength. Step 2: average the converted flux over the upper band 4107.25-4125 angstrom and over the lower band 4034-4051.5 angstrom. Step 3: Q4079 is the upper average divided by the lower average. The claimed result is 1.11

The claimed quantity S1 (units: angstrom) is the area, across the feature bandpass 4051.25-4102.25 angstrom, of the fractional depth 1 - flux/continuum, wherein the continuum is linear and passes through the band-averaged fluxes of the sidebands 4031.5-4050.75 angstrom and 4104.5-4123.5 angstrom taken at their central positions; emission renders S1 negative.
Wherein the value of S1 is 3.0 angstrom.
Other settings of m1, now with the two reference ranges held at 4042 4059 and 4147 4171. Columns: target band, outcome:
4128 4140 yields 0.036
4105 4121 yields -0.052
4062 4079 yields 0.037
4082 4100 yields 0.131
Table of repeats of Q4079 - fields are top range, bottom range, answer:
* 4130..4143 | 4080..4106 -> 1.07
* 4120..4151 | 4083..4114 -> 1.07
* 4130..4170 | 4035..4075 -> 1.06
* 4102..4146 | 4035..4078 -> 1.07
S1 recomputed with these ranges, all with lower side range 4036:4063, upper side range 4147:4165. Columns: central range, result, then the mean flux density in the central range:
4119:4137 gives 0.06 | 293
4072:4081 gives 0.03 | 293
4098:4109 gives -0.36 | 304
